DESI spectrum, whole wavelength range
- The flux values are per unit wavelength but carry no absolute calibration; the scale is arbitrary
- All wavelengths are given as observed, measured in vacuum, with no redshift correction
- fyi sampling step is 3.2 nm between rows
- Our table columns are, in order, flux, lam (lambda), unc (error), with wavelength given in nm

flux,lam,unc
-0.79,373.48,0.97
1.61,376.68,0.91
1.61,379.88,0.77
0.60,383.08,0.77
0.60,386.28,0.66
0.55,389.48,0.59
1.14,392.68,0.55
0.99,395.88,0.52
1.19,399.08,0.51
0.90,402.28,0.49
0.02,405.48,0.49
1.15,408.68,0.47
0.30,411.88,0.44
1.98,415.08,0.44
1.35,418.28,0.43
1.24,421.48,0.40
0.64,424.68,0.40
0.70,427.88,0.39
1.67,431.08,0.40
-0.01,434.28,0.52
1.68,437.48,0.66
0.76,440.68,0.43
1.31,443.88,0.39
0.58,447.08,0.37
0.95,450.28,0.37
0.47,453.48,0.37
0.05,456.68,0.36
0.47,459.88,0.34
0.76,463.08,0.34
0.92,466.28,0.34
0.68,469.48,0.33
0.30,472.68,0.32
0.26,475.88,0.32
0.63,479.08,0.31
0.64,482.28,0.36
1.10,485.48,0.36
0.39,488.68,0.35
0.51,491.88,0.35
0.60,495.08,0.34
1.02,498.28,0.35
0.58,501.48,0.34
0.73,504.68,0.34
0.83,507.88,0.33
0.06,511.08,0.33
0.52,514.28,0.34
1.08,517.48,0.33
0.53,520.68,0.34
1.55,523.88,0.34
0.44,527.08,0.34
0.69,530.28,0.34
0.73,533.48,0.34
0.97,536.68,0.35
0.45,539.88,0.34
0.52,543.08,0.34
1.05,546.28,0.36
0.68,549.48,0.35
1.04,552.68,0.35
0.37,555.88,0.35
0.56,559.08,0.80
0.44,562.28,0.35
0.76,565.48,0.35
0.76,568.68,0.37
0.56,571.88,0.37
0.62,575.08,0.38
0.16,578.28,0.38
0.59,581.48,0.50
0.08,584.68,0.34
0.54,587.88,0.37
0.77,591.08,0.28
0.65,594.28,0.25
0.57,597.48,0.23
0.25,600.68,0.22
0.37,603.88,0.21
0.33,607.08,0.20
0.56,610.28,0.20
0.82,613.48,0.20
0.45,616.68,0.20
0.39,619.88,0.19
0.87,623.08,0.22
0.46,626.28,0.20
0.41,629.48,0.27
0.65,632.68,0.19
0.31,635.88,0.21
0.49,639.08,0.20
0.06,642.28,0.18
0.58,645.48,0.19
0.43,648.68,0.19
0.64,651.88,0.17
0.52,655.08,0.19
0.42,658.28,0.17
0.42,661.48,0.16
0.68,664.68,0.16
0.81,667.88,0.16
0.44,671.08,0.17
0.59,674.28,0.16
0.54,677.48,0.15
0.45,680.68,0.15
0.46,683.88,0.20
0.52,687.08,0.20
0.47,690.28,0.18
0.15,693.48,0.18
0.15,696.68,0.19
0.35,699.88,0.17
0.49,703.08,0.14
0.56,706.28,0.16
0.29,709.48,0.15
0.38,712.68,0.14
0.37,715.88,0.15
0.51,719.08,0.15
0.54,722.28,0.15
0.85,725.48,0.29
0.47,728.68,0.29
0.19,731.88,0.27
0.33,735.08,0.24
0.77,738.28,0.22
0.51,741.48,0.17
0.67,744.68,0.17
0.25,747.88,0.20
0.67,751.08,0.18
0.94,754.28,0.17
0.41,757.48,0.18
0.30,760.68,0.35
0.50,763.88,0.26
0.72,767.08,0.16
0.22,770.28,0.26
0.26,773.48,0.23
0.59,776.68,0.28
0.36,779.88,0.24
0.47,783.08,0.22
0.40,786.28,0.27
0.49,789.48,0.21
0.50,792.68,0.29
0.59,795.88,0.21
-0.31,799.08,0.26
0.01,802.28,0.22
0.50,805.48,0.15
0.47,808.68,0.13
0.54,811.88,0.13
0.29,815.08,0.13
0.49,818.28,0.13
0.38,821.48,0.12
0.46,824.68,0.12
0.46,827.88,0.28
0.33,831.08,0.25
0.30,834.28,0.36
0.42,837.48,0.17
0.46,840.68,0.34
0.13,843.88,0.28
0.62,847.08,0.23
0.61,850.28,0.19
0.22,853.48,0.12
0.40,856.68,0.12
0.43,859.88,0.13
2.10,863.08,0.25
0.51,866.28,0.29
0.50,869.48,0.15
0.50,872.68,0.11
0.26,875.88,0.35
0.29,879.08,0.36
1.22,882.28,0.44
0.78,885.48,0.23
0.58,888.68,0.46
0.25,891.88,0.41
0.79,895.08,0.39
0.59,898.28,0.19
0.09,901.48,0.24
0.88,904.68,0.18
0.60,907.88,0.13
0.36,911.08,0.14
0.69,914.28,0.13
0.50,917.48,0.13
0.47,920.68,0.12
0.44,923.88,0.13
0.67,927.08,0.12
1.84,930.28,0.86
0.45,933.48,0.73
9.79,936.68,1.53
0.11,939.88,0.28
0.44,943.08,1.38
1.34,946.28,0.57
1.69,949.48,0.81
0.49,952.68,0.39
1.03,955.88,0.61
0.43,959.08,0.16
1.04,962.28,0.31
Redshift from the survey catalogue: 1.31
